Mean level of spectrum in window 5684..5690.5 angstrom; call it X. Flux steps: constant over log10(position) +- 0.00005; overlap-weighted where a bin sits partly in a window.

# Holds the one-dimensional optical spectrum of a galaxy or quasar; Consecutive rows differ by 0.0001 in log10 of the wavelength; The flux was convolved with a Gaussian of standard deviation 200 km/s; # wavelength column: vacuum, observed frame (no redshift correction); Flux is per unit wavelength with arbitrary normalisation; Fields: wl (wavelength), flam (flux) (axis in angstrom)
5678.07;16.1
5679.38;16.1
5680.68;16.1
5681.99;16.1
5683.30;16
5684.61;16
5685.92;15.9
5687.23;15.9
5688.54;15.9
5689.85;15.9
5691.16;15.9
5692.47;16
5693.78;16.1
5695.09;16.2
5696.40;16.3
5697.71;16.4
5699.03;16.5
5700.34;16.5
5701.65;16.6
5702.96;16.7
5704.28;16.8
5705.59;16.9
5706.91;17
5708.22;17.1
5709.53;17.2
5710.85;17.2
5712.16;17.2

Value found 15.9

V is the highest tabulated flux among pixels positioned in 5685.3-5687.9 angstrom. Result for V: 15.9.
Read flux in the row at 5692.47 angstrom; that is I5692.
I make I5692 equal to 16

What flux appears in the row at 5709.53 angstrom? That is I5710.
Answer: 17.2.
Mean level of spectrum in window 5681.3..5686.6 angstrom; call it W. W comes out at 16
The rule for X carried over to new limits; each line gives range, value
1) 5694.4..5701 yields 16.4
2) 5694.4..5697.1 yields 16.3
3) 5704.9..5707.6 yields 17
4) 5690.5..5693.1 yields 16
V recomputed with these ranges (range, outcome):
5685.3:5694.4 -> 16.1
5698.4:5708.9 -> 17.1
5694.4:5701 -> 16.5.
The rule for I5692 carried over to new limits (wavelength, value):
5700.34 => 16.5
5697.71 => 16.4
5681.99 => 16.1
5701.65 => 16.6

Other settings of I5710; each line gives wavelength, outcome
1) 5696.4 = 16.3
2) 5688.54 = 15.9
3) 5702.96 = 16.7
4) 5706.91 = 17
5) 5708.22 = 17.1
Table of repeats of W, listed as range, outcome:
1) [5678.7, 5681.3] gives 16.1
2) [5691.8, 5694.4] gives 16.1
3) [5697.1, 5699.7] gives 16.4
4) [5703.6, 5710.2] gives 17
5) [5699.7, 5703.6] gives 16.6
